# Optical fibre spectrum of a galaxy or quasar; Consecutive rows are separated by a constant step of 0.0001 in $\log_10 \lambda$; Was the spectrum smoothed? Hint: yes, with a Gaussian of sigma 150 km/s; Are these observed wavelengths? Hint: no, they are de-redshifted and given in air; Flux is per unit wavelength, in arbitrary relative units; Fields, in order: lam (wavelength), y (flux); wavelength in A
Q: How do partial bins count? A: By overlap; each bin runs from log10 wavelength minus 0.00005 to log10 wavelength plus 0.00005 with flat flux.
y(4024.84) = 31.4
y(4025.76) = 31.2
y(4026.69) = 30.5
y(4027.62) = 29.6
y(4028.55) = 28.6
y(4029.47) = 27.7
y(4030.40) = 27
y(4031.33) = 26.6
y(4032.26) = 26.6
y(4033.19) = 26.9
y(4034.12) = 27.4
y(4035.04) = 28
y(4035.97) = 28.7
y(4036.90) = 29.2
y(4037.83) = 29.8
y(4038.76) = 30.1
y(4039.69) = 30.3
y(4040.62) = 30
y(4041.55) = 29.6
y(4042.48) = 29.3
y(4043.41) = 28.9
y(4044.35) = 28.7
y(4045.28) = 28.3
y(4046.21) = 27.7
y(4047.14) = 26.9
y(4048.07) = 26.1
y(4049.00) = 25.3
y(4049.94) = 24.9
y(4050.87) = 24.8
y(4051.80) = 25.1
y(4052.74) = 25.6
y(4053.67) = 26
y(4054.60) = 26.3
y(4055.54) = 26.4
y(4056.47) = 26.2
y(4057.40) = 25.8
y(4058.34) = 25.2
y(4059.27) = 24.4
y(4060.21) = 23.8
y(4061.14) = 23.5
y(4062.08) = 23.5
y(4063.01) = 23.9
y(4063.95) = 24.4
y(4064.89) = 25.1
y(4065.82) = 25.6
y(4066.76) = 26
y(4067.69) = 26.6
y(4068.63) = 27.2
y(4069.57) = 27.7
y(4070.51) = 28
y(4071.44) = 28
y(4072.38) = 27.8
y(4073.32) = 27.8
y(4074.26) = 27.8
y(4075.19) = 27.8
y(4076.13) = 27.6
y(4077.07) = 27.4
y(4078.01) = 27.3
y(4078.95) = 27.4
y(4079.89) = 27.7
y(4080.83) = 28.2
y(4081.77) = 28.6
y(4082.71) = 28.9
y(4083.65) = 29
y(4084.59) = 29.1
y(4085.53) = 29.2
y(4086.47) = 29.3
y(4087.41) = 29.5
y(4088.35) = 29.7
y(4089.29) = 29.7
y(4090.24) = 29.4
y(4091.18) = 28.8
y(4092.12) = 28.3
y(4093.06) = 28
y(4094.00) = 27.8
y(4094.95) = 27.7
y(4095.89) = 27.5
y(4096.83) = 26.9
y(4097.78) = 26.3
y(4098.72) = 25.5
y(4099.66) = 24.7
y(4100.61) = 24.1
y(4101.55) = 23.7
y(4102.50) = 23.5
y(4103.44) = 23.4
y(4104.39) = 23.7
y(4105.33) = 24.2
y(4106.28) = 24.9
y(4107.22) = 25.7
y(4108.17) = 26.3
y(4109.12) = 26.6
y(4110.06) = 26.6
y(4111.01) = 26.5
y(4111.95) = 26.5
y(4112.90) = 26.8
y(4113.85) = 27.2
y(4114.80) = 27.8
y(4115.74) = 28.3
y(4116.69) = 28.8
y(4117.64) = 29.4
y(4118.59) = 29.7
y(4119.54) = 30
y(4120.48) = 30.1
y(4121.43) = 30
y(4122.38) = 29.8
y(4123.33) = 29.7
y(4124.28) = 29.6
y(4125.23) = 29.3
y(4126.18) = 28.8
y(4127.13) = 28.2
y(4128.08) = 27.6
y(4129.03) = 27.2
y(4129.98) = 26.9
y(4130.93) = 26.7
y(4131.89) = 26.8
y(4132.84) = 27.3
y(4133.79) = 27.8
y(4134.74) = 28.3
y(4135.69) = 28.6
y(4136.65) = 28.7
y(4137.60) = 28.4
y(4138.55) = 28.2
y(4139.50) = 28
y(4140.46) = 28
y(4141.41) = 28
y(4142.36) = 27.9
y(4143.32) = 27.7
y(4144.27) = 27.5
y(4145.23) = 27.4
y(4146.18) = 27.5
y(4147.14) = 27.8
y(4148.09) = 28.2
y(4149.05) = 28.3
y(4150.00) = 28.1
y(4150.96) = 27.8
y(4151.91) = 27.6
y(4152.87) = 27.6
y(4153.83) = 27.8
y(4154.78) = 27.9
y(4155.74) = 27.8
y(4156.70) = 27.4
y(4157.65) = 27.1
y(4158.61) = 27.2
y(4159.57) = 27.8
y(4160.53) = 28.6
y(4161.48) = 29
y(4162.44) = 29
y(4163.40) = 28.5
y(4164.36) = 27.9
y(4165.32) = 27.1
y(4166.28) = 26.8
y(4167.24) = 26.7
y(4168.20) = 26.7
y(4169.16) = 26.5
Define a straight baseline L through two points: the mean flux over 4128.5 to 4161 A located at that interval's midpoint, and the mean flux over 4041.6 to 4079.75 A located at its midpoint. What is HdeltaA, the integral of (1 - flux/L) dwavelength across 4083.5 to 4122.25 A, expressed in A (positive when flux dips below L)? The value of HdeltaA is -0.3 A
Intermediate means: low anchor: 26.4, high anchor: 27.8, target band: 27.3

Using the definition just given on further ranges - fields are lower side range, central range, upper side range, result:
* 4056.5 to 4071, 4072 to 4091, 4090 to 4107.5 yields -2.05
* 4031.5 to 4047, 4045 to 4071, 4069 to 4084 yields 2.36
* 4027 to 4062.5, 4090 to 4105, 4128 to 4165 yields 0.73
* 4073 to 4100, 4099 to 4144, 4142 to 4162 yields 0.91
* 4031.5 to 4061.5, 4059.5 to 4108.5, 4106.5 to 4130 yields 1.48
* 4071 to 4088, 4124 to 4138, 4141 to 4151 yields -0.03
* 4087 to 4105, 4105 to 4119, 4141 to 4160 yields -0.01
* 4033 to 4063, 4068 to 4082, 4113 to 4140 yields -0.15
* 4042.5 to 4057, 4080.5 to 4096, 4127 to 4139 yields -0.96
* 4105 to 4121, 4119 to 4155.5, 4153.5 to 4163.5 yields -0.60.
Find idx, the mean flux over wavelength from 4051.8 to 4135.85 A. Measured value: 27.1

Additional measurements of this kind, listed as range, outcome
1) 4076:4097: 28.4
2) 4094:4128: 27.1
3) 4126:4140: 27.8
